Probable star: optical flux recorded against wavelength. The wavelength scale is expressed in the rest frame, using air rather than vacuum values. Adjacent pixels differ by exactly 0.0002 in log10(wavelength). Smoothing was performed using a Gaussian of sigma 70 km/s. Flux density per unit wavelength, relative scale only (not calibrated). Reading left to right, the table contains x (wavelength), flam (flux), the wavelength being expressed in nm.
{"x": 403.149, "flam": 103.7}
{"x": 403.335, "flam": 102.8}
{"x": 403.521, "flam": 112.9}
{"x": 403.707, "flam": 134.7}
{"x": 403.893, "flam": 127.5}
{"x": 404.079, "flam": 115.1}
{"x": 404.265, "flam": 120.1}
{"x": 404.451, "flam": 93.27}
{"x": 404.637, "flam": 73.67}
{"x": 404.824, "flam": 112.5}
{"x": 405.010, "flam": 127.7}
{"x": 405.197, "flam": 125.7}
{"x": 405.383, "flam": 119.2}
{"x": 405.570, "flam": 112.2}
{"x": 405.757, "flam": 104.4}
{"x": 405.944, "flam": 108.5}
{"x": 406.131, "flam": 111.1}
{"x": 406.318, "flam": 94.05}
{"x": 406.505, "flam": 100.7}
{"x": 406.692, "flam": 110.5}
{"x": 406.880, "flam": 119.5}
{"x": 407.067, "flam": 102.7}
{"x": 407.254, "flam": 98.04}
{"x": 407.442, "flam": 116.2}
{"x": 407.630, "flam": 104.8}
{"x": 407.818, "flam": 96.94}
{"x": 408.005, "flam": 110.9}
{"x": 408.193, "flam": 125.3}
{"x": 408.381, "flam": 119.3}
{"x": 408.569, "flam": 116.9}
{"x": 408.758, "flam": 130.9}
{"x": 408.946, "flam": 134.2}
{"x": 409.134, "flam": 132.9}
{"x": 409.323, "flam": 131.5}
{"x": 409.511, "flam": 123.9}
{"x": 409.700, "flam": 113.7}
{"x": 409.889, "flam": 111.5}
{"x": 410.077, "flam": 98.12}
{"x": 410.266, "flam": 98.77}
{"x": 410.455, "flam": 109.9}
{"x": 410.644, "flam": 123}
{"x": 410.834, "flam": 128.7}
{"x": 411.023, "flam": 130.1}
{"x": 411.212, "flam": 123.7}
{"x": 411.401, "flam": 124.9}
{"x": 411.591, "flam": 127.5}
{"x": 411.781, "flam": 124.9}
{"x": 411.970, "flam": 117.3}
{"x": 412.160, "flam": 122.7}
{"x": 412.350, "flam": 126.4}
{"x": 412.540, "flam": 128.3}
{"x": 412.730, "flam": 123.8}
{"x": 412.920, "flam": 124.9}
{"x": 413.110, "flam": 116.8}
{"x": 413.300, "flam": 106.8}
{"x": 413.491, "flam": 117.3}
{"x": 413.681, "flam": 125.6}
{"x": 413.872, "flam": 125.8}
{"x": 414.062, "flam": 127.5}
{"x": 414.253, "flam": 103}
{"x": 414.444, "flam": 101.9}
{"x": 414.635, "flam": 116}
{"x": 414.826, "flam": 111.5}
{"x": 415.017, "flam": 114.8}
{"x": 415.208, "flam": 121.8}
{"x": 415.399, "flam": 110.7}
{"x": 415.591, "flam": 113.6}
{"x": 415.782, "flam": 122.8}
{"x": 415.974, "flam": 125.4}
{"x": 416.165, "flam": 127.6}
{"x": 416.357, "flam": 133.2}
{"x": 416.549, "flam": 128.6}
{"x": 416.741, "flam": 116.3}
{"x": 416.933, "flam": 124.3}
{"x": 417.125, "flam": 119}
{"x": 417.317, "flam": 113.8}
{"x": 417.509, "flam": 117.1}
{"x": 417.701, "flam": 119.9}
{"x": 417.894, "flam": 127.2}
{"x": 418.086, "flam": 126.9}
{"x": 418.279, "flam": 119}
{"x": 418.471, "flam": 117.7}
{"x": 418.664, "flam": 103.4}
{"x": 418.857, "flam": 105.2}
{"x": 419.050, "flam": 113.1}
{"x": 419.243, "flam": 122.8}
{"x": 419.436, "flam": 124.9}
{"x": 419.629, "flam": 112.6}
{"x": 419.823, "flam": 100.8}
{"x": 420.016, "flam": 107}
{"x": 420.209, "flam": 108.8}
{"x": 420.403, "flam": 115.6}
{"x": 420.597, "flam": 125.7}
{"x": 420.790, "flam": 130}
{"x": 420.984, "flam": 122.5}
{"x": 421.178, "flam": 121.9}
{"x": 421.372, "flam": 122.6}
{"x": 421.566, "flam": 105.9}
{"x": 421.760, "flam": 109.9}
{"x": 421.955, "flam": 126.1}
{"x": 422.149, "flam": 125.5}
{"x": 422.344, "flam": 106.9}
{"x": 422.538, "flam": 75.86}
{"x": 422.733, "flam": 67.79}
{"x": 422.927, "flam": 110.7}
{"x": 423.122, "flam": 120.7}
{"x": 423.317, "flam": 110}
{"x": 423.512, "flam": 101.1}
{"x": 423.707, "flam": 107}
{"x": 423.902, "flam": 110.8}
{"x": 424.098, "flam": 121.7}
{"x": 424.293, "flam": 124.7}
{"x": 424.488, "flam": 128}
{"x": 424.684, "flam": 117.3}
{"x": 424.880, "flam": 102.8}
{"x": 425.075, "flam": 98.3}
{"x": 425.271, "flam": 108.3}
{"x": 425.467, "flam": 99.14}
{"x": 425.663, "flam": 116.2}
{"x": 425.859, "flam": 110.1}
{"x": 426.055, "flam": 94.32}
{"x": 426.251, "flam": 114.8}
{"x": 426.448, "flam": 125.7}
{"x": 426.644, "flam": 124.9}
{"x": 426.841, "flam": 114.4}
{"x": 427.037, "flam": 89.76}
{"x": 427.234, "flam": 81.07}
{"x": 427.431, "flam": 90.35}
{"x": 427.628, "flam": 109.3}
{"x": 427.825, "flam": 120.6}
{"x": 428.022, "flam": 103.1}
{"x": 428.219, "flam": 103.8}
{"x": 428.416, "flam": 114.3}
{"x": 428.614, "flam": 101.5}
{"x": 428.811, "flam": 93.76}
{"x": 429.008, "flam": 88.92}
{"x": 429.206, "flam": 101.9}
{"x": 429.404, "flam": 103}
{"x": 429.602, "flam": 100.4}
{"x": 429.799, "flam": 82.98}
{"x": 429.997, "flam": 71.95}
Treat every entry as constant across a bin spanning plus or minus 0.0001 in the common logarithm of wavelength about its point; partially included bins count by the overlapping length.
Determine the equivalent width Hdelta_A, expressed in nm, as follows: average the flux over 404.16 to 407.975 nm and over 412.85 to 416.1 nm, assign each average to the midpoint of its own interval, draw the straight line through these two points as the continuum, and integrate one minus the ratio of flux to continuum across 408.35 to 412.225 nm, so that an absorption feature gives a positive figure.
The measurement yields -0.307 nm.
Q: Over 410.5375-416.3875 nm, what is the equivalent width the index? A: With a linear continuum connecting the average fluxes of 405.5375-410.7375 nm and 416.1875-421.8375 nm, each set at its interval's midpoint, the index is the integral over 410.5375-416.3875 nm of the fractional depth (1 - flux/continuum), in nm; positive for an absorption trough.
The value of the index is -0.27 nm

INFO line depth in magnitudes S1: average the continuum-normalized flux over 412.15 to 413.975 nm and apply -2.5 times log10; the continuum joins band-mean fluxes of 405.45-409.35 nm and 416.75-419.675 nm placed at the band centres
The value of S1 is -0.06 mag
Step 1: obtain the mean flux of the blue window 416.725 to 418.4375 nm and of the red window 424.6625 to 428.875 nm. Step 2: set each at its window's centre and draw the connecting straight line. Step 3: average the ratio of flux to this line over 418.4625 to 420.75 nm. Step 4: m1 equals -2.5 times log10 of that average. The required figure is 0.04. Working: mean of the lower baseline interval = 121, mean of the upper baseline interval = 106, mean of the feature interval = 113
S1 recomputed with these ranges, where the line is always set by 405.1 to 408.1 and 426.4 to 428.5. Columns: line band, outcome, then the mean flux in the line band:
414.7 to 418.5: -0.12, 121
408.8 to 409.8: -0.18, 127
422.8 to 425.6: -0.04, 111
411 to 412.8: -0.16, 125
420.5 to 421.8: -0.13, 120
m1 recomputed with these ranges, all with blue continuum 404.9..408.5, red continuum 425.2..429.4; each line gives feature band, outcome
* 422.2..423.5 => 0.07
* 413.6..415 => -0.07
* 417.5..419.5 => -0.10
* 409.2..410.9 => -0.05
